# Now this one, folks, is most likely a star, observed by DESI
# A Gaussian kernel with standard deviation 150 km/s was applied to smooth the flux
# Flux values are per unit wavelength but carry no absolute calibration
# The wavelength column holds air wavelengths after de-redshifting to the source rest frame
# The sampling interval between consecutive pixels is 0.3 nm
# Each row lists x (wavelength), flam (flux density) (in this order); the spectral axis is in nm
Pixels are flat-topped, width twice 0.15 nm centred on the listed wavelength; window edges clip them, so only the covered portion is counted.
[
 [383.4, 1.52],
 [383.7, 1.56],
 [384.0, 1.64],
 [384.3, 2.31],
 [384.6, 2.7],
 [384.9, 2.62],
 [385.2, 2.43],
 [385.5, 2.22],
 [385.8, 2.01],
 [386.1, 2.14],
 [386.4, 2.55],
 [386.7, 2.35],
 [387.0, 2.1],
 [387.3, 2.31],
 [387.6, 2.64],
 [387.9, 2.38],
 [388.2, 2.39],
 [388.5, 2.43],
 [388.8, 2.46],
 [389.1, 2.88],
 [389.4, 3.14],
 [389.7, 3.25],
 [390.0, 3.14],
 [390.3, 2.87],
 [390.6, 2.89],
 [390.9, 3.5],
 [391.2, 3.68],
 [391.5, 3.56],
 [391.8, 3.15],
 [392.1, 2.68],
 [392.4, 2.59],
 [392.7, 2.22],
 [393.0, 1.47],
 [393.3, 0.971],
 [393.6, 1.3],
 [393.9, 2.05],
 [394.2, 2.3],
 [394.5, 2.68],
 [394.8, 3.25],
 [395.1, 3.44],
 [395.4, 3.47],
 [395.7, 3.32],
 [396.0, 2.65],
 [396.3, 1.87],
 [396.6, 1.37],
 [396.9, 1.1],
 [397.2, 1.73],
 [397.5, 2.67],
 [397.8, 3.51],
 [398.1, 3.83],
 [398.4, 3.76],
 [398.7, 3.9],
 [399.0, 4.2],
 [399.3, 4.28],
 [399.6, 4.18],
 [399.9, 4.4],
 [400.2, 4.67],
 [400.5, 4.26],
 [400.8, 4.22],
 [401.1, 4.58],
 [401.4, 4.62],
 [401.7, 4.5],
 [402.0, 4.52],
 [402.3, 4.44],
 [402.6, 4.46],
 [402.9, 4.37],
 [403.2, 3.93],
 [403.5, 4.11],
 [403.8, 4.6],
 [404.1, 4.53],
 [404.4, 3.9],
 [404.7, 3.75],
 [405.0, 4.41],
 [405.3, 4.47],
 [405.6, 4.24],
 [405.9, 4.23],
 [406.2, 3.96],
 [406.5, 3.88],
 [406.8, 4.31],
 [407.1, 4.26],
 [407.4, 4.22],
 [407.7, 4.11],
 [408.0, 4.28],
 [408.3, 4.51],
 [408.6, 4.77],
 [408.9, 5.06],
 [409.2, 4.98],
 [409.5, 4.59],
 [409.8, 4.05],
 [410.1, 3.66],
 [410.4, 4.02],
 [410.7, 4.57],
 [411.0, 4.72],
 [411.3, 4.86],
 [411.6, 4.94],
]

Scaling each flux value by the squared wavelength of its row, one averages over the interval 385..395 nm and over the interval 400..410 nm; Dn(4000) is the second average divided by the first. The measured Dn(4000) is 1.84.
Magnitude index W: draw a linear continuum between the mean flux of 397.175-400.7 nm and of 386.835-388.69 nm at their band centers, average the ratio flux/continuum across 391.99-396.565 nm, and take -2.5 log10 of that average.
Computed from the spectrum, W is 0.335 mag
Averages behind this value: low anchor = 2.38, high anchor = 3.86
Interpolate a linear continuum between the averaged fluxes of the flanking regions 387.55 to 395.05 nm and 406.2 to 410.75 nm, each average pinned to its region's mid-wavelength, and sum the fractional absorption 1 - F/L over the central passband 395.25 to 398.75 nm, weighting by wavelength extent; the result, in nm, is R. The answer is 0.52 nm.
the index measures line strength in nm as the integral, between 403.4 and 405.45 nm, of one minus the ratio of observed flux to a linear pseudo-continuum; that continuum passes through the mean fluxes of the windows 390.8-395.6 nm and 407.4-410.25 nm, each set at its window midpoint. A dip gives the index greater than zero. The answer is -0.17 nm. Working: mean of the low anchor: 2.64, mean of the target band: 4.26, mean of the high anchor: 4.43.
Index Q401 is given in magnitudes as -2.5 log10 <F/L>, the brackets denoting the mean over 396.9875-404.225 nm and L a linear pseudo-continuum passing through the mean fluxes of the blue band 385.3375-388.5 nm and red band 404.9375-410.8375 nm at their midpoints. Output -0.12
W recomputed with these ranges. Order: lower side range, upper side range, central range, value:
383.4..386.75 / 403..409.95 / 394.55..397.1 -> 0.259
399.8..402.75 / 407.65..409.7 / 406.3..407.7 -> 0.108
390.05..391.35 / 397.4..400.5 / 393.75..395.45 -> 0.258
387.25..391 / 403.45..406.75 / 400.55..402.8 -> -0.149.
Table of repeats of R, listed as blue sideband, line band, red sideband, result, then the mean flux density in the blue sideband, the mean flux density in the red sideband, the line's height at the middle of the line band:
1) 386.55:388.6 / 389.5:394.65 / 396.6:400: 0.229 nm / 2.37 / 3.31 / 2.76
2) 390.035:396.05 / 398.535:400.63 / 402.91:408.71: -0.464 nm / 2.71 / 4.23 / 3.49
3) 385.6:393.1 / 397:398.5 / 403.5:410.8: 0.192 nm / 2.68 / 4.3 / 3.44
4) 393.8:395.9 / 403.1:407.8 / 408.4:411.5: -0.151 nm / 2.94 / 4.53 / 4.06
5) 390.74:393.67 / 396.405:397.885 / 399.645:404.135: 0.637 nm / 2.55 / 4.41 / 3.49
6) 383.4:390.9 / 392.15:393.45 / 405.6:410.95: 0.474 nm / 2.48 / 4.33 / 2.97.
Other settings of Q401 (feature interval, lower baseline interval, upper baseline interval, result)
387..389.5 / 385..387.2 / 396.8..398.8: -0.06 mag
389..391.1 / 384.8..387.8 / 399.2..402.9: -0.09 mag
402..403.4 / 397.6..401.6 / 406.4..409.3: -0.01 mag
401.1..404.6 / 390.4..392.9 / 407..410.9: -0.12 mag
